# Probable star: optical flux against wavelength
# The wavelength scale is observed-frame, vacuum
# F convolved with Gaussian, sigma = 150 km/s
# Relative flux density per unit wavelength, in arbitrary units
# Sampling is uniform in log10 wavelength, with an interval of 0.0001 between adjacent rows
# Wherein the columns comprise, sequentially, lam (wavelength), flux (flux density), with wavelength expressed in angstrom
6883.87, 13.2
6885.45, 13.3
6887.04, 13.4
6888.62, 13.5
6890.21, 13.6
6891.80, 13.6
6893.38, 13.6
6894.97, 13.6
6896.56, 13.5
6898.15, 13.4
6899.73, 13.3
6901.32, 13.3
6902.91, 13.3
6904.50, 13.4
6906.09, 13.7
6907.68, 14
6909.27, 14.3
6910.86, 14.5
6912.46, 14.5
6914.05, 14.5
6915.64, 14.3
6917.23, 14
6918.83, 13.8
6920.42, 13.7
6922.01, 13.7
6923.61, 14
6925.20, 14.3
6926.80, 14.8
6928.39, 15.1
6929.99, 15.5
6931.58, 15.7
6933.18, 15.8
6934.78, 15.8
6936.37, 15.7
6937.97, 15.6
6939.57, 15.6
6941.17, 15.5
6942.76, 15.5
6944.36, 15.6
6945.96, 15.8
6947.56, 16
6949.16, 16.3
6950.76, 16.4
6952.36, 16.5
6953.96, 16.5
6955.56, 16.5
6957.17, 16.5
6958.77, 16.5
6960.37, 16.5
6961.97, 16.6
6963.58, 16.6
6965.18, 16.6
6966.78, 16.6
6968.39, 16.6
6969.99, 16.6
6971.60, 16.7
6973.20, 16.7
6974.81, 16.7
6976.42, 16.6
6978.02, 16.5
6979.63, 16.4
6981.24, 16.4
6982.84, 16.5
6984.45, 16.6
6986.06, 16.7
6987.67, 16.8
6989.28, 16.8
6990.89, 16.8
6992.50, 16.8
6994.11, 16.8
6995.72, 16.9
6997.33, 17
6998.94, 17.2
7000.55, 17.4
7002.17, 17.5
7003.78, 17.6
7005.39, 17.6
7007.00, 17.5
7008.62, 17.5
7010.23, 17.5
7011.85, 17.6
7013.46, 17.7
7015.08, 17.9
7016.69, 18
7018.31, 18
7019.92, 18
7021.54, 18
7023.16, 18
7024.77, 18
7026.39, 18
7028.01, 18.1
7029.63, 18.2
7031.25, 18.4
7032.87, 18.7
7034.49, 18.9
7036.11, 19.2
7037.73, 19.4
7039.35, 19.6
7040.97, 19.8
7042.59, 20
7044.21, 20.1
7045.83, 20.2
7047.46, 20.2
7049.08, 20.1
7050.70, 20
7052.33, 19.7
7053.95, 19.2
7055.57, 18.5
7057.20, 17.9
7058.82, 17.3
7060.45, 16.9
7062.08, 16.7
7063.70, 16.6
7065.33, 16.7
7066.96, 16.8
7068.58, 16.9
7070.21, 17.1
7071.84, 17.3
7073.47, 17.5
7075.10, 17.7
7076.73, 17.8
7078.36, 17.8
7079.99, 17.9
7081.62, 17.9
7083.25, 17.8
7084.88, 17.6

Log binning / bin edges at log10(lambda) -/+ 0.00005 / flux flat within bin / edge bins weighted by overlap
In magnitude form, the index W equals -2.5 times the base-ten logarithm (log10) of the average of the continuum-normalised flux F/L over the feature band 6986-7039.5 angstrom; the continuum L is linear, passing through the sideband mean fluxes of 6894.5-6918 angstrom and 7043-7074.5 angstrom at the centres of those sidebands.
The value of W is -0.054 mag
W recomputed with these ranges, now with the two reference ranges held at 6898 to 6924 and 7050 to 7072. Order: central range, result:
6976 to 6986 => -0.059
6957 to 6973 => -0.092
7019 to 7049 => -0.118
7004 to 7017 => -0.080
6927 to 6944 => -0.077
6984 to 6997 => -0.059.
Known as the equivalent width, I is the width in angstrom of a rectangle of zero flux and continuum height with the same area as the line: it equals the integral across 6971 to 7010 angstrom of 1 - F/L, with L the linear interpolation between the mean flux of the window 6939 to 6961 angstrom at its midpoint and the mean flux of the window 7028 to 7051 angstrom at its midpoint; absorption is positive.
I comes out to 1.53 angstrom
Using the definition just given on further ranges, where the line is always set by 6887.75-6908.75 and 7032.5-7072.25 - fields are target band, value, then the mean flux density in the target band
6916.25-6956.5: -1.5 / 15.3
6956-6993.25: -1.4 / 16.6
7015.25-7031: -0.4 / 18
